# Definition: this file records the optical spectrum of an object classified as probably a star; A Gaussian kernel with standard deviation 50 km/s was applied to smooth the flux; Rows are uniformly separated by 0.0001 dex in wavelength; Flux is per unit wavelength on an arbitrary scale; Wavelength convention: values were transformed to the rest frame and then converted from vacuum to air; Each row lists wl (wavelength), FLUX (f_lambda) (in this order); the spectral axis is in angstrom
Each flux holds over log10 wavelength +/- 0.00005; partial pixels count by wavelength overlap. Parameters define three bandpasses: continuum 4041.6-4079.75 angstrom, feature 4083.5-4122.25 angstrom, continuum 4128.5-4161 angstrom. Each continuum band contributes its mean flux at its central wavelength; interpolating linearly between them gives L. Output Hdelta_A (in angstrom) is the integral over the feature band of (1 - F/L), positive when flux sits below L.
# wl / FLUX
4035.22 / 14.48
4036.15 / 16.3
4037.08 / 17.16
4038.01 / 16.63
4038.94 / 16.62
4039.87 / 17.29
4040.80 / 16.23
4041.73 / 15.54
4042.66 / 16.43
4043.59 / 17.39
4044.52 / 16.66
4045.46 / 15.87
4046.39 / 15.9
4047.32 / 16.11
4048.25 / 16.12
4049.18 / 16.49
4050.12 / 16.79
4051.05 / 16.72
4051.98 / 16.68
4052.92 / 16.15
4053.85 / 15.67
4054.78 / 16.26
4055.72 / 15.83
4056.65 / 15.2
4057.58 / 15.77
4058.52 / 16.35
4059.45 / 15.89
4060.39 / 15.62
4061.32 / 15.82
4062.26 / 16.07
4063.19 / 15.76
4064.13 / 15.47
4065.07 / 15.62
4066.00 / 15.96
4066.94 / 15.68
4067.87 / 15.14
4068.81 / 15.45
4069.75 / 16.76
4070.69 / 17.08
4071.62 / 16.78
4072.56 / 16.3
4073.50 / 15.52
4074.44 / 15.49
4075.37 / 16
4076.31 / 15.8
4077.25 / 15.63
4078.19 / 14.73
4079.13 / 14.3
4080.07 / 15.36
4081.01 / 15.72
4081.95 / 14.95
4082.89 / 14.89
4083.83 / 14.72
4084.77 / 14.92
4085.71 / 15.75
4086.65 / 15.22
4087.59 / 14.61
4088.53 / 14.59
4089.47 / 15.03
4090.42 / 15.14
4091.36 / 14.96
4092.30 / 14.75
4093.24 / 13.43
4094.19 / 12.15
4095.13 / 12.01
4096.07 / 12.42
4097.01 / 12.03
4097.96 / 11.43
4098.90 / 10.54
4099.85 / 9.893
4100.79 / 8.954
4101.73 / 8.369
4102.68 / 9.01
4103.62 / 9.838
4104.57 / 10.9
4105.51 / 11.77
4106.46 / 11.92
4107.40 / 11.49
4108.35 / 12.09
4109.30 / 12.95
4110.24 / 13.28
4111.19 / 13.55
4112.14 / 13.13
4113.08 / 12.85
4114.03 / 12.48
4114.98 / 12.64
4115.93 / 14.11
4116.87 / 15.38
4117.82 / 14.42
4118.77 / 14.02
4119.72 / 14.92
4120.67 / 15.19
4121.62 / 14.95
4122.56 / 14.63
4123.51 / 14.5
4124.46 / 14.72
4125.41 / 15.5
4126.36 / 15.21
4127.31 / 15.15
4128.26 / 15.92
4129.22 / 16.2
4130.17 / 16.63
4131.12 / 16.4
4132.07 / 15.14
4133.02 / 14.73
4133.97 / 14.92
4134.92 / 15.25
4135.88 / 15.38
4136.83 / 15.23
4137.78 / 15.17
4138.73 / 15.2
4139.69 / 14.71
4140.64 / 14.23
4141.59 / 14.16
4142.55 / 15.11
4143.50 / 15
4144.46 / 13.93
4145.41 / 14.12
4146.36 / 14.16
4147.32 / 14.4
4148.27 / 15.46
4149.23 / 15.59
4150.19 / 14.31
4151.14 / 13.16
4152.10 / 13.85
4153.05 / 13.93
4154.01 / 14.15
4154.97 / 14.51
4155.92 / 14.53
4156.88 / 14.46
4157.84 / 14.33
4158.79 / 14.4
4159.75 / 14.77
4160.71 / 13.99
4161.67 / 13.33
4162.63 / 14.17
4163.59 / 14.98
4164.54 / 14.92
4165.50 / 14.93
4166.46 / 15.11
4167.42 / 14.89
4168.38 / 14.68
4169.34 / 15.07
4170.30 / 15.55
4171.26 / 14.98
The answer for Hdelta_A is 6.0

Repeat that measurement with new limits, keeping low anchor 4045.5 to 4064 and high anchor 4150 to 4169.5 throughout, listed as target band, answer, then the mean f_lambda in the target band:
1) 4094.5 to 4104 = 3.02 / 10.5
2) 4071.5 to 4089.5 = 0.41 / 15.3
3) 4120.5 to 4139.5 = -0.55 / 15.3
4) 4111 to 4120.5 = 0.81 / 13.8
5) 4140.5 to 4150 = 0.00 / 14.6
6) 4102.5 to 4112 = 2.13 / 11.8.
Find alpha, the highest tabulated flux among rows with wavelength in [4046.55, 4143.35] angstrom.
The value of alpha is 17.08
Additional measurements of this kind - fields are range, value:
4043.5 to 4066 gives 17.39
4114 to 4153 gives 16.63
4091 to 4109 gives 14.96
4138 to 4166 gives 15.59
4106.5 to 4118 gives 15.38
